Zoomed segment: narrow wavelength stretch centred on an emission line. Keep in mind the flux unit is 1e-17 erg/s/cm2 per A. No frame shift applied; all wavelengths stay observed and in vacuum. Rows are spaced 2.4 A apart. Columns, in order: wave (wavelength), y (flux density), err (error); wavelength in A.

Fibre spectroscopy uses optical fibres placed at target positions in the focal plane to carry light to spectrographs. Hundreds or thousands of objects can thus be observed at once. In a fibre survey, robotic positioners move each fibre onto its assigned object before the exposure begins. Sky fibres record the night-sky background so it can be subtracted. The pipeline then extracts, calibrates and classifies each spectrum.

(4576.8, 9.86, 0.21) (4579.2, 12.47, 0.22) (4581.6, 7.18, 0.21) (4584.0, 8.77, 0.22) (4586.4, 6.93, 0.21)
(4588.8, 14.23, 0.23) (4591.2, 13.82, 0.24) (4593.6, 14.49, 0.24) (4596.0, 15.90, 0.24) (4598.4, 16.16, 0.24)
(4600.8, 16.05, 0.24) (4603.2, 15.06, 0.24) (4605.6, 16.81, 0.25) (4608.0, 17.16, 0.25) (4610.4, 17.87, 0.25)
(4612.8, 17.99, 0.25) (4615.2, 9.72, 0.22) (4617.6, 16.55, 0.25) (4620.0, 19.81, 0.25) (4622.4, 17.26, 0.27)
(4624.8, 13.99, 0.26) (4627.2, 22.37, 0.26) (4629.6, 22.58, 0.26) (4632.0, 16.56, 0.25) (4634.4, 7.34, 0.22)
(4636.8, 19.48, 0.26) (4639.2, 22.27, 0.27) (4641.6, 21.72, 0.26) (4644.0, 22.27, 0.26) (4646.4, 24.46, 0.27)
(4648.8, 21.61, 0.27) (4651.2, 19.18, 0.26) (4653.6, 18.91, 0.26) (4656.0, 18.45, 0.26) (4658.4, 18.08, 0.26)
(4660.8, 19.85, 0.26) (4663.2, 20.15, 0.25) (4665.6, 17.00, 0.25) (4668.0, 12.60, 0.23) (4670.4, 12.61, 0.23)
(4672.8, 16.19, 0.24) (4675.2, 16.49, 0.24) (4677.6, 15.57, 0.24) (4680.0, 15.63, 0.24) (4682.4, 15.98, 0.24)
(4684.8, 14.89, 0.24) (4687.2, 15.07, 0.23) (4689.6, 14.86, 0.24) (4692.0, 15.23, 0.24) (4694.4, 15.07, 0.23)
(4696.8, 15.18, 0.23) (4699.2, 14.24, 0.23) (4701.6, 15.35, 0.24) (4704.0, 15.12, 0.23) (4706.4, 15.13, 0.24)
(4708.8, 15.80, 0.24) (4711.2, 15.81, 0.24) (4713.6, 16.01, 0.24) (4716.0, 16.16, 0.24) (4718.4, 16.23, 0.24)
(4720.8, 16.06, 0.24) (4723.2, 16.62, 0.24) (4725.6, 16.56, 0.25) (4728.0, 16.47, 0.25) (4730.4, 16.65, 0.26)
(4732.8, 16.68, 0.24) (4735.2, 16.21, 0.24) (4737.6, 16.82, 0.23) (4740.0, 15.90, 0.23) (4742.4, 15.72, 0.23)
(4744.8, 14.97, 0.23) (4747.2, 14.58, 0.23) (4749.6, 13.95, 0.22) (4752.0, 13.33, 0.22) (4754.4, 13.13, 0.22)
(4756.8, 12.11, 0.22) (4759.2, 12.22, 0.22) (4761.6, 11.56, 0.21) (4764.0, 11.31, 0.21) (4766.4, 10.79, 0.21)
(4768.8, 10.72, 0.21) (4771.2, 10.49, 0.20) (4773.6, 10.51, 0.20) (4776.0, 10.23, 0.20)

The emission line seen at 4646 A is Ly-alpha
